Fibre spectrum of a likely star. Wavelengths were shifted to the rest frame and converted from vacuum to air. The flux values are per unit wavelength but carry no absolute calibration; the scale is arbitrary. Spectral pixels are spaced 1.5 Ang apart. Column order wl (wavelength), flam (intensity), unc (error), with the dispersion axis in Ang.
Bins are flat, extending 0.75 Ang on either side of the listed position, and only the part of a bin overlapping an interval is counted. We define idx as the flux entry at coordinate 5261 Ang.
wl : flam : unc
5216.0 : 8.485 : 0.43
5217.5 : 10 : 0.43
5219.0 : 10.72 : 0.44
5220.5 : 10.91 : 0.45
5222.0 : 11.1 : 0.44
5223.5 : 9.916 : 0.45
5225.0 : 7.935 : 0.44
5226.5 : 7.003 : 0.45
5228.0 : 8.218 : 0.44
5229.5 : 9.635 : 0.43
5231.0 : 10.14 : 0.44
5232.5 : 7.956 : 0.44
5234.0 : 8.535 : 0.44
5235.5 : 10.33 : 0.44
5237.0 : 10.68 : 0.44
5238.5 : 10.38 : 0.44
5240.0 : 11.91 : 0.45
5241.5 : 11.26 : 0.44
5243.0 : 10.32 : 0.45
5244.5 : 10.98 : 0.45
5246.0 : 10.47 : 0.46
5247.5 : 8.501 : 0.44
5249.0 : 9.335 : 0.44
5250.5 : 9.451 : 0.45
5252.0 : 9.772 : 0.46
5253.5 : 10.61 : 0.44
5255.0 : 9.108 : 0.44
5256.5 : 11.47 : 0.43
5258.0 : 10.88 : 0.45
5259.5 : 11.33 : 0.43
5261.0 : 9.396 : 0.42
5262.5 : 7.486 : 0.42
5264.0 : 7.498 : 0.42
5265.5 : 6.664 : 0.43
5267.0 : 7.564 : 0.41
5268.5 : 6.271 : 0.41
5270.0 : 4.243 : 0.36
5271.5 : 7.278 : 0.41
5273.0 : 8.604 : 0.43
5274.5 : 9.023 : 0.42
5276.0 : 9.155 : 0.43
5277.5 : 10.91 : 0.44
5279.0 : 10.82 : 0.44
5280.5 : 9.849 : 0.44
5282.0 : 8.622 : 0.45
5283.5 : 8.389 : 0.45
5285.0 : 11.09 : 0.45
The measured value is 9.396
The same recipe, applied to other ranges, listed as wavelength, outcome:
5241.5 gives 11.26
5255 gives 9.108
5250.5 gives 9.451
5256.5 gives 11.47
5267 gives 7.564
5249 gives 9.335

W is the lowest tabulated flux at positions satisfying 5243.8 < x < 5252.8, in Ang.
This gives 8.501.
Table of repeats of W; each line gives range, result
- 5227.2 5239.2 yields 7.956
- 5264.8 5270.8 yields 4.243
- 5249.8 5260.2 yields 9.108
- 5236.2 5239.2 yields 10.38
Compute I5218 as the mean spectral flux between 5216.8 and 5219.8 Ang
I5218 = 10.4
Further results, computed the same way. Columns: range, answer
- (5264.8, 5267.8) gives 7.11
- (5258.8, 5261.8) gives 10.3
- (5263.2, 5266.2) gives 7.09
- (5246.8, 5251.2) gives 9.1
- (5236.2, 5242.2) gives 11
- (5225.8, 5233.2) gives 8.61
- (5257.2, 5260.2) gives 11.1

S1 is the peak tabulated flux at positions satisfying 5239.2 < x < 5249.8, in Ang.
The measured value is 11.91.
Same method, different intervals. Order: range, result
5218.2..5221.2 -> 10.91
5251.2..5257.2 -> 11.47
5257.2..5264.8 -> 11.33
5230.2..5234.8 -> 10.14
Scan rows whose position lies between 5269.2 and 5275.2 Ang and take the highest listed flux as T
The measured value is 9.023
